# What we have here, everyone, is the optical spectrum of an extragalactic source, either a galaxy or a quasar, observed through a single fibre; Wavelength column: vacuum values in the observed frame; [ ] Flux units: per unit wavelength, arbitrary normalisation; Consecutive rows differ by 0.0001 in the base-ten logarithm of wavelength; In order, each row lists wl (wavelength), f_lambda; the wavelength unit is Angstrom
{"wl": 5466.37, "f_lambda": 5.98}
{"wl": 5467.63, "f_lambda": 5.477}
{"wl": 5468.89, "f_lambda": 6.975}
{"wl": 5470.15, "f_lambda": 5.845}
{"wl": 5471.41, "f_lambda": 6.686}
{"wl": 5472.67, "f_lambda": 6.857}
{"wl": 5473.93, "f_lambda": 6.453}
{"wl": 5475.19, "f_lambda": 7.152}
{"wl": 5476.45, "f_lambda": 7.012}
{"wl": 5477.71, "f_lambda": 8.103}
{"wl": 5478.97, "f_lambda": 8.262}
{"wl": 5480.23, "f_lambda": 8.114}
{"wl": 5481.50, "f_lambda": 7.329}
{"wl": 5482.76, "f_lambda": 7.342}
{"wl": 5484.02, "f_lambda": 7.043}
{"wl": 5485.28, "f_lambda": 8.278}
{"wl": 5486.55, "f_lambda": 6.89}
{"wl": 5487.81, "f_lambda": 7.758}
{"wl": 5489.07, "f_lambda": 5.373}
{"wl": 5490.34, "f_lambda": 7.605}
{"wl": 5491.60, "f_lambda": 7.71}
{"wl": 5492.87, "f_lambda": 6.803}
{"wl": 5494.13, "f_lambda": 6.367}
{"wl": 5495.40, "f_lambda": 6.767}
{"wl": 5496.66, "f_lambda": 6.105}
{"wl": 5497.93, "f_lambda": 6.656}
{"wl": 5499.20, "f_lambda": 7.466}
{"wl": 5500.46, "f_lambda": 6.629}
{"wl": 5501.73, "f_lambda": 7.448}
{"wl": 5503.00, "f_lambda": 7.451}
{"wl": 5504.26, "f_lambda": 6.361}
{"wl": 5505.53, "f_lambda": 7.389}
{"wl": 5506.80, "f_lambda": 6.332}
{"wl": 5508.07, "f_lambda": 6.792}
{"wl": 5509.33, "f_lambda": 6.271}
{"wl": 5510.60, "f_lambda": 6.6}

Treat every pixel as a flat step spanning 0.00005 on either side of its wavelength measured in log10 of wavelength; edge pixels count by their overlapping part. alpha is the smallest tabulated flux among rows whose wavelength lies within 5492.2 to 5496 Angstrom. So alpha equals 6.367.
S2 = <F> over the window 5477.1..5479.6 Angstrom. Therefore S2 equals 8.19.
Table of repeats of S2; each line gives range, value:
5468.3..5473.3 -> 6.59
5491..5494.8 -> 6.94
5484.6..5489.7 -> 7.08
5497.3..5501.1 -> 6.92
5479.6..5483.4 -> 7.59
